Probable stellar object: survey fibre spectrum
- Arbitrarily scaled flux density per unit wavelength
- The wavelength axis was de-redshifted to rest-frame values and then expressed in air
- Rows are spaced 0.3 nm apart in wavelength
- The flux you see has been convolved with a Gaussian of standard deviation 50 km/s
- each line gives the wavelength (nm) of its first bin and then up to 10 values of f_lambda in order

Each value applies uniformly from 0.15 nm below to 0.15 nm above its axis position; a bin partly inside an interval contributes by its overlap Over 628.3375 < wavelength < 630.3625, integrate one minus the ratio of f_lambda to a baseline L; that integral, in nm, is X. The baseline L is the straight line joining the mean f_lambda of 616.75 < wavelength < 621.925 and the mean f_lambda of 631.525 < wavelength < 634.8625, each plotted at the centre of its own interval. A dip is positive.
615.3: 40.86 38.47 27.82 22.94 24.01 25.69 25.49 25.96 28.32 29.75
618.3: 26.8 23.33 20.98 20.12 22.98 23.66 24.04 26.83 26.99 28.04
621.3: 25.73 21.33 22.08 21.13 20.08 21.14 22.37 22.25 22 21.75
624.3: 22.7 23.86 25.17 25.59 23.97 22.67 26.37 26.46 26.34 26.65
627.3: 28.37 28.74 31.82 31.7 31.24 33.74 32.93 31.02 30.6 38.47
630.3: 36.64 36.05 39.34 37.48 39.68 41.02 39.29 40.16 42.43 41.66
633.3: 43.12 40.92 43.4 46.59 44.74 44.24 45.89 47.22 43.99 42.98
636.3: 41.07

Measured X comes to 0.225 nm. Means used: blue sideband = 24.9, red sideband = 42.4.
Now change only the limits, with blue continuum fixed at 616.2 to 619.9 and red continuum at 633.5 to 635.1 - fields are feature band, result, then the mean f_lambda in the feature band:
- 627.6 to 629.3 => 0.24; 31.9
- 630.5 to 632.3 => 0.08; 38.9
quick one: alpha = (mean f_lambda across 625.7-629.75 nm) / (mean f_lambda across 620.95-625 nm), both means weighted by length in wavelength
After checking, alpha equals 1.3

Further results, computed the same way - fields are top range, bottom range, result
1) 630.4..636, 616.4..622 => 1.69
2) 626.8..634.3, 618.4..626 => 1.56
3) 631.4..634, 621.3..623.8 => 1.89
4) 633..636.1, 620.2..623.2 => 1.87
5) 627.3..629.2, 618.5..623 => 1.35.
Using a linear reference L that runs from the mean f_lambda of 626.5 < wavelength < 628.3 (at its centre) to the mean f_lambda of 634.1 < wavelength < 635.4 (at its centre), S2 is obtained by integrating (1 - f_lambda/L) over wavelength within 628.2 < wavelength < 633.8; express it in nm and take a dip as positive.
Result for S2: -0.07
